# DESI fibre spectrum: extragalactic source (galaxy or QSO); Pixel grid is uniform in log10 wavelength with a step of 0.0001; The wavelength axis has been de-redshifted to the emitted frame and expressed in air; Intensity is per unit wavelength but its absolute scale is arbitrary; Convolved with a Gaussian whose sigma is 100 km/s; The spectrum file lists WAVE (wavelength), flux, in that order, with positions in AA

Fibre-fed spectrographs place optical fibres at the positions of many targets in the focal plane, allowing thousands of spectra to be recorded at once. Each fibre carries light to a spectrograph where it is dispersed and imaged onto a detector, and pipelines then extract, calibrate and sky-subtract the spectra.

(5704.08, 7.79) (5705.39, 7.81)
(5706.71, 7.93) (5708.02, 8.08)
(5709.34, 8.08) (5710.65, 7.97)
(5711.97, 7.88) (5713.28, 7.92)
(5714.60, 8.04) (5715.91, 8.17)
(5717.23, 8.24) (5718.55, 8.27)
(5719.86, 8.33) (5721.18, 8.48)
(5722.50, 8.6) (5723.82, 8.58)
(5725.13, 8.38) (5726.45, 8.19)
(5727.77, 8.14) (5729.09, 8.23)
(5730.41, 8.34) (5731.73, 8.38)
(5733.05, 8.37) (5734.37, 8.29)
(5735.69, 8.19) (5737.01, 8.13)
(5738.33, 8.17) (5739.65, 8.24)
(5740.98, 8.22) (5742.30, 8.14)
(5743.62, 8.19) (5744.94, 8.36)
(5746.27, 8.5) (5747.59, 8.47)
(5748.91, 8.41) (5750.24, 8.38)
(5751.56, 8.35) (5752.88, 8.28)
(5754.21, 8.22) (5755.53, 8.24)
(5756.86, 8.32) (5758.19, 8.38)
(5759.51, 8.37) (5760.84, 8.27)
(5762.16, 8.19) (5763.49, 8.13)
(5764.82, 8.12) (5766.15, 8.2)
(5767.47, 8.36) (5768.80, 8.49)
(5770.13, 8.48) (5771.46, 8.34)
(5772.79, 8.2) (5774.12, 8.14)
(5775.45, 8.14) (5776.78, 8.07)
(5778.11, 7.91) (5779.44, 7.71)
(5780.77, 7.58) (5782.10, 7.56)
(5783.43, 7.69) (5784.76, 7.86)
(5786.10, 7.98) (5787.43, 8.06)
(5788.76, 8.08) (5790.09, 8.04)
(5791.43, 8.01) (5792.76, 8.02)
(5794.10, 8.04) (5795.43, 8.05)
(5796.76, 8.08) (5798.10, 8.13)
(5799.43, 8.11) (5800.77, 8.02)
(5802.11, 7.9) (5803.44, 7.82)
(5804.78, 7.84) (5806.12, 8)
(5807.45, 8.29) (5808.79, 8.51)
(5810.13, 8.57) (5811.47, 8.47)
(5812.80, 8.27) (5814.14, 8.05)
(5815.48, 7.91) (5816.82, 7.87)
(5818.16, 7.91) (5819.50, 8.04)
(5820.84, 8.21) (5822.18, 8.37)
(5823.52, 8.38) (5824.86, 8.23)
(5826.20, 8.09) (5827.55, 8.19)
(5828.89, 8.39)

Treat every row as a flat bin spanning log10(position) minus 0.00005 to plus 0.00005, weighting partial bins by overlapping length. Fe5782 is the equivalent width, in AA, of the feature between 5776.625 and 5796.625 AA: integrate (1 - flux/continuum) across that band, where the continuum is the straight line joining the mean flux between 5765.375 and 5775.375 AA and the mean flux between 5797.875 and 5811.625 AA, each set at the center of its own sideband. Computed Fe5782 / 0.8 AA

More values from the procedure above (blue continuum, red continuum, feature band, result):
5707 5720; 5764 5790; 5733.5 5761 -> -0.8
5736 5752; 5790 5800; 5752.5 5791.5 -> 0.3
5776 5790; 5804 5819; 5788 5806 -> 0.0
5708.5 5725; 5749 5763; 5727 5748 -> 0.0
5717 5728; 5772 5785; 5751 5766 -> -0.4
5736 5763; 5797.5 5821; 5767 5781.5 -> 0.2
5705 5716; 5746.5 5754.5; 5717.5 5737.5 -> -0.4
